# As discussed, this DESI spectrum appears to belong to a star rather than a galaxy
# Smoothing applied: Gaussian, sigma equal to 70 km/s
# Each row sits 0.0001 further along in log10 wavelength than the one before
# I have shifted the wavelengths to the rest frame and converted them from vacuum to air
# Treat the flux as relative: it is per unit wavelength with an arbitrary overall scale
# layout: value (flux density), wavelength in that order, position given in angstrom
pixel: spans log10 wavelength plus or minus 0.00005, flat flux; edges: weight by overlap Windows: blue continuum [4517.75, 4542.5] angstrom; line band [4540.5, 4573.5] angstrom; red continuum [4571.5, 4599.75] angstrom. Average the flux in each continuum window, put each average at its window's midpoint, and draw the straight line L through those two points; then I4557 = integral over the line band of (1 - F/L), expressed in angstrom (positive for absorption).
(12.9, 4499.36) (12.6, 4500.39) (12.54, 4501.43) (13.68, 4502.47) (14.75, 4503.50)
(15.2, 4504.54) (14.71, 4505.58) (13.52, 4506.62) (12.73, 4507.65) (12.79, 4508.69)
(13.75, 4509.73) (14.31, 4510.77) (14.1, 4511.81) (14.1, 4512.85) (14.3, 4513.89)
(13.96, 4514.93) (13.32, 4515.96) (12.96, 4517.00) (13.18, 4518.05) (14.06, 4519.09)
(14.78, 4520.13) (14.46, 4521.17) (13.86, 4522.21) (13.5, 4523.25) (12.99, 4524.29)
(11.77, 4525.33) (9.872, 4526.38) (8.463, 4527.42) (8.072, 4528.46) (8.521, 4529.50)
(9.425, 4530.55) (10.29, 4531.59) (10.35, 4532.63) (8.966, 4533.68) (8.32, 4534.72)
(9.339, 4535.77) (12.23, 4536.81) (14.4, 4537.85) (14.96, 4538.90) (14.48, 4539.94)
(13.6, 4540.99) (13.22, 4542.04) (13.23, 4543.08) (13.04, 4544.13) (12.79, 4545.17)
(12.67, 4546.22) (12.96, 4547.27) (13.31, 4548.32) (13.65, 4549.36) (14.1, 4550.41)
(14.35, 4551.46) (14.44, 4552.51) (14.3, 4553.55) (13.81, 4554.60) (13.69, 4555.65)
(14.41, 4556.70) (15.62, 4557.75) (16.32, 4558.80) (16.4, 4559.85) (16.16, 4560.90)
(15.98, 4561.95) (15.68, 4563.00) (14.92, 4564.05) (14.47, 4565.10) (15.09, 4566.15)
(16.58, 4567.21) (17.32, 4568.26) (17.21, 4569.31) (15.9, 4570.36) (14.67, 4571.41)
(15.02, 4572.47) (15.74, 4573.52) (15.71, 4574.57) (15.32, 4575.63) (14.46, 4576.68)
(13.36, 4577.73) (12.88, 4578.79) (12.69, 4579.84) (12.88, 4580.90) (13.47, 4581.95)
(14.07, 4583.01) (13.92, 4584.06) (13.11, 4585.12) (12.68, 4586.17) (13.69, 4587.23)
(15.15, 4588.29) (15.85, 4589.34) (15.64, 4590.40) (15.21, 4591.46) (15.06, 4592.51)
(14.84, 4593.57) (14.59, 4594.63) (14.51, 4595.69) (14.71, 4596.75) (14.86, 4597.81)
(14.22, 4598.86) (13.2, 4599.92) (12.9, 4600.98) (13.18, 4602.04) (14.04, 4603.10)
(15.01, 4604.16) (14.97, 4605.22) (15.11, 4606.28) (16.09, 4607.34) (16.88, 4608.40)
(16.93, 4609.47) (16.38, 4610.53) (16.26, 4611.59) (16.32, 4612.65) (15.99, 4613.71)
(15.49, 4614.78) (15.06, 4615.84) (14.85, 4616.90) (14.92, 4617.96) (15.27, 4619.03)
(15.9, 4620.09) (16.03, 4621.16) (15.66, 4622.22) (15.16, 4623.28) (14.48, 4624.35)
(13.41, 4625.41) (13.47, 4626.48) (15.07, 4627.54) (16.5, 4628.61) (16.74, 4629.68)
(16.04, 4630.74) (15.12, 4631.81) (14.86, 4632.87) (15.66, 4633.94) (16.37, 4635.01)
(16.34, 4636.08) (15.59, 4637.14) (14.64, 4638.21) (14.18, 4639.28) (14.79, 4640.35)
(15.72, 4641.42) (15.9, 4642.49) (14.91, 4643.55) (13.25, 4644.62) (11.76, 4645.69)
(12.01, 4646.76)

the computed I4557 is -4.2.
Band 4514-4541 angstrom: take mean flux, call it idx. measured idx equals 11.9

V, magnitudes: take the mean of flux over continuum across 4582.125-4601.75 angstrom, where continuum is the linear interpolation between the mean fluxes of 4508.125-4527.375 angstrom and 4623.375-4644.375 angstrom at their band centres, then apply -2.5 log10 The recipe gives 0.02 mag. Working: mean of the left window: 13.3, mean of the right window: 15.2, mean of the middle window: 14.3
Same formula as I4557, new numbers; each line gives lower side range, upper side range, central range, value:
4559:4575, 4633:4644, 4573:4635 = 2.86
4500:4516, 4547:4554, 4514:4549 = 4.21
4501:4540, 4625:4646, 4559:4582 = -2.56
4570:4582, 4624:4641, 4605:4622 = -0.99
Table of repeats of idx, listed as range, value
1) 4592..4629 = 15.1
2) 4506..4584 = 13.5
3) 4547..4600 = 14.7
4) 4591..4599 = 14.8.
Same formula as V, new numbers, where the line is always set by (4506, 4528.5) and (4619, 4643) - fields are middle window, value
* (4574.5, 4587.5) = 0.05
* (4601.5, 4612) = -0.04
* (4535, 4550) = 0.04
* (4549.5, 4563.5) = -0.09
